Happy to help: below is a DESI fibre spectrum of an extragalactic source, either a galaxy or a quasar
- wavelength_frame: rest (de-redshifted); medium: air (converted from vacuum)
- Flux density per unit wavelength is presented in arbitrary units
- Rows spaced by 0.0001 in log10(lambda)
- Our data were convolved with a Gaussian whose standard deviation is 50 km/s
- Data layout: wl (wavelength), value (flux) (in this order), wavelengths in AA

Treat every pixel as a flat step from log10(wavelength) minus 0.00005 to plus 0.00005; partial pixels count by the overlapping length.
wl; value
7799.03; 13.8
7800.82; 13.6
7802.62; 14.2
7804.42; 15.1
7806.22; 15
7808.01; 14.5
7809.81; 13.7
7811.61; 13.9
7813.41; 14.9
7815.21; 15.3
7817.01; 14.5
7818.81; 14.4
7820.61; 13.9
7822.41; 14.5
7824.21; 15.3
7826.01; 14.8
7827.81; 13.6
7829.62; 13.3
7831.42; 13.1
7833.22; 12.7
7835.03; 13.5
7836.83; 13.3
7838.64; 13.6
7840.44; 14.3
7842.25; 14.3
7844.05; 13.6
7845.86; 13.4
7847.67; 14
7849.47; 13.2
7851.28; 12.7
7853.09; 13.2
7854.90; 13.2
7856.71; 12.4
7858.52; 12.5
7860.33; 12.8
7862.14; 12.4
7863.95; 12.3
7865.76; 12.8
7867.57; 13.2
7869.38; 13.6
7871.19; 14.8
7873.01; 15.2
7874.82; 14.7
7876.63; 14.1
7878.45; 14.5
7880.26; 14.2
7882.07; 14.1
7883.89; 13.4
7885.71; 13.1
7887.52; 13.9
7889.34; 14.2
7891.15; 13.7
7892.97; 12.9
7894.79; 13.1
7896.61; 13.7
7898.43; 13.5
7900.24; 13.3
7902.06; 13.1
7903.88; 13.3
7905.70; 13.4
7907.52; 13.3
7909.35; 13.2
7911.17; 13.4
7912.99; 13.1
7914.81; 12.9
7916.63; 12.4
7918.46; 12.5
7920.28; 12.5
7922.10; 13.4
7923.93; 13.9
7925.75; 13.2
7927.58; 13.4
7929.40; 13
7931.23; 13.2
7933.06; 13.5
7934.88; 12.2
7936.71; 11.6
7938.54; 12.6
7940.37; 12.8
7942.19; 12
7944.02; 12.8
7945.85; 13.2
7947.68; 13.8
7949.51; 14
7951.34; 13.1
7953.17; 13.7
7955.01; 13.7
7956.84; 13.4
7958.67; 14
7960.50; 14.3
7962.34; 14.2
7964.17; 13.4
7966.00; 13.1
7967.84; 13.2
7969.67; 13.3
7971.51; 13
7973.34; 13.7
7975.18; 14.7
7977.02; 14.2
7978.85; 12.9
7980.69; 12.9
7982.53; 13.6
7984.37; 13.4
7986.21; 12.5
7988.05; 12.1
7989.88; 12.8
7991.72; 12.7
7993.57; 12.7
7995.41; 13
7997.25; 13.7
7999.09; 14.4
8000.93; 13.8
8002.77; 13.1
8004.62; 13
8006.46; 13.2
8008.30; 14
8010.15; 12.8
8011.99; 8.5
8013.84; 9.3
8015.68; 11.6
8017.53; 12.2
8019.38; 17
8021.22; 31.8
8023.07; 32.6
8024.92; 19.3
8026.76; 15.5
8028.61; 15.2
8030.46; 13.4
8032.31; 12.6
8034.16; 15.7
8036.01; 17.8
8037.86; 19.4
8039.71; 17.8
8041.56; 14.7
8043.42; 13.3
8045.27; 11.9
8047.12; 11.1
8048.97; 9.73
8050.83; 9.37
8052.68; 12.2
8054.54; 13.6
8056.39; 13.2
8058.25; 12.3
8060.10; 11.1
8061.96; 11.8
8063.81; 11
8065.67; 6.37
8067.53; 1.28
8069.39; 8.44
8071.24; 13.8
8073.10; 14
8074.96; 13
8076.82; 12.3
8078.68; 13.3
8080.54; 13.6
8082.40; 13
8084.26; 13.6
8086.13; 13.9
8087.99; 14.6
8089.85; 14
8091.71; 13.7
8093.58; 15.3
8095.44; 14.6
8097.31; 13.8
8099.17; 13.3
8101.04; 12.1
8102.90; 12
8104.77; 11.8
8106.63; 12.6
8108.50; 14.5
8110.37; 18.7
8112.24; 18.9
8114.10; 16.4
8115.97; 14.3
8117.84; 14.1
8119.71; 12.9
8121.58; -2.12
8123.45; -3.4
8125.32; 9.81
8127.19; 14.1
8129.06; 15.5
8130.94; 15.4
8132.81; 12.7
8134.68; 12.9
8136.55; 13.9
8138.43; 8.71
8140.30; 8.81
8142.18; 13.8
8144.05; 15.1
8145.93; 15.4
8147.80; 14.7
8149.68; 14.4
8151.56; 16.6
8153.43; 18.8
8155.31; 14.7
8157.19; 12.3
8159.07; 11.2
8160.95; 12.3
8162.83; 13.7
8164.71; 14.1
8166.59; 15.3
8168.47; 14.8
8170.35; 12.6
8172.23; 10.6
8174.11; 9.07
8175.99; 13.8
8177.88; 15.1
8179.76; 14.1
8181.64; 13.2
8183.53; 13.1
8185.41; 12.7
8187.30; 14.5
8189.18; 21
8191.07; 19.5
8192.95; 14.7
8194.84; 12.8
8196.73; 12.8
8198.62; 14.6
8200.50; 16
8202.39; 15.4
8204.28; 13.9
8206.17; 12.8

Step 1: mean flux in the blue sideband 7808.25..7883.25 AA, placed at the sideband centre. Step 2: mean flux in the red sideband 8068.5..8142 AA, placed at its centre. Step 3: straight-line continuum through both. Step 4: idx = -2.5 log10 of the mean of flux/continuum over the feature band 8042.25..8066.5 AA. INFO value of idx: 0.14 mag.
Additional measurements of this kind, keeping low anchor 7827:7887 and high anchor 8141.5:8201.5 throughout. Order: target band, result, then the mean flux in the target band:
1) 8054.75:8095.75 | 0.16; 12.2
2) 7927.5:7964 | 0.04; 13.2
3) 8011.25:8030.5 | -0.23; 17.2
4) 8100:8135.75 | 0.15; 12.3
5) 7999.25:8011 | 0.04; 13.4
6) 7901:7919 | 0.05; 13.1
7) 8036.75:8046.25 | -0.11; 15.4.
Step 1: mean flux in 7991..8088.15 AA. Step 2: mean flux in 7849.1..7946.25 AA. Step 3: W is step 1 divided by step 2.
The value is 1.0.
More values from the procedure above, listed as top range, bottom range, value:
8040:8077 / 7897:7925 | 0.86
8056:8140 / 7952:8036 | 0.85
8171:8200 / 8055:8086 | 1.23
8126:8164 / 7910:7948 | 1.06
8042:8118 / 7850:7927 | 0.95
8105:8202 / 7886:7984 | 1.01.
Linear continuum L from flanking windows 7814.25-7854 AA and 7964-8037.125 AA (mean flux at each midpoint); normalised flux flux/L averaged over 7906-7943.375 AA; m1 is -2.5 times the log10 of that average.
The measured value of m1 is 0.102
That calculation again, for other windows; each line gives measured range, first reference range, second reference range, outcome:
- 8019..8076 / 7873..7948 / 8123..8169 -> -0.07 mag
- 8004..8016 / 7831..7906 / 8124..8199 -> 0.16 mag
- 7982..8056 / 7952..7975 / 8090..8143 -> -0.10 mag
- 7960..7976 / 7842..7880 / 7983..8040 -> 0.07 mag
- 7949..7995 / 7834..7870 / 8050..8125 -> -0.06 mag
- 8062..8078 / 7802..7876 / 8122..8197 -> 0.30 mag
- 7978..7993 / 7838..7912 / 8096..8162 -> 0.03 mag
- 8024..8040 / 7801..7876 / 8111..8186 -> -0.22 mag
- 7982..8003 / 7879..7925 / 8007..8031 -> 0.19 mag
